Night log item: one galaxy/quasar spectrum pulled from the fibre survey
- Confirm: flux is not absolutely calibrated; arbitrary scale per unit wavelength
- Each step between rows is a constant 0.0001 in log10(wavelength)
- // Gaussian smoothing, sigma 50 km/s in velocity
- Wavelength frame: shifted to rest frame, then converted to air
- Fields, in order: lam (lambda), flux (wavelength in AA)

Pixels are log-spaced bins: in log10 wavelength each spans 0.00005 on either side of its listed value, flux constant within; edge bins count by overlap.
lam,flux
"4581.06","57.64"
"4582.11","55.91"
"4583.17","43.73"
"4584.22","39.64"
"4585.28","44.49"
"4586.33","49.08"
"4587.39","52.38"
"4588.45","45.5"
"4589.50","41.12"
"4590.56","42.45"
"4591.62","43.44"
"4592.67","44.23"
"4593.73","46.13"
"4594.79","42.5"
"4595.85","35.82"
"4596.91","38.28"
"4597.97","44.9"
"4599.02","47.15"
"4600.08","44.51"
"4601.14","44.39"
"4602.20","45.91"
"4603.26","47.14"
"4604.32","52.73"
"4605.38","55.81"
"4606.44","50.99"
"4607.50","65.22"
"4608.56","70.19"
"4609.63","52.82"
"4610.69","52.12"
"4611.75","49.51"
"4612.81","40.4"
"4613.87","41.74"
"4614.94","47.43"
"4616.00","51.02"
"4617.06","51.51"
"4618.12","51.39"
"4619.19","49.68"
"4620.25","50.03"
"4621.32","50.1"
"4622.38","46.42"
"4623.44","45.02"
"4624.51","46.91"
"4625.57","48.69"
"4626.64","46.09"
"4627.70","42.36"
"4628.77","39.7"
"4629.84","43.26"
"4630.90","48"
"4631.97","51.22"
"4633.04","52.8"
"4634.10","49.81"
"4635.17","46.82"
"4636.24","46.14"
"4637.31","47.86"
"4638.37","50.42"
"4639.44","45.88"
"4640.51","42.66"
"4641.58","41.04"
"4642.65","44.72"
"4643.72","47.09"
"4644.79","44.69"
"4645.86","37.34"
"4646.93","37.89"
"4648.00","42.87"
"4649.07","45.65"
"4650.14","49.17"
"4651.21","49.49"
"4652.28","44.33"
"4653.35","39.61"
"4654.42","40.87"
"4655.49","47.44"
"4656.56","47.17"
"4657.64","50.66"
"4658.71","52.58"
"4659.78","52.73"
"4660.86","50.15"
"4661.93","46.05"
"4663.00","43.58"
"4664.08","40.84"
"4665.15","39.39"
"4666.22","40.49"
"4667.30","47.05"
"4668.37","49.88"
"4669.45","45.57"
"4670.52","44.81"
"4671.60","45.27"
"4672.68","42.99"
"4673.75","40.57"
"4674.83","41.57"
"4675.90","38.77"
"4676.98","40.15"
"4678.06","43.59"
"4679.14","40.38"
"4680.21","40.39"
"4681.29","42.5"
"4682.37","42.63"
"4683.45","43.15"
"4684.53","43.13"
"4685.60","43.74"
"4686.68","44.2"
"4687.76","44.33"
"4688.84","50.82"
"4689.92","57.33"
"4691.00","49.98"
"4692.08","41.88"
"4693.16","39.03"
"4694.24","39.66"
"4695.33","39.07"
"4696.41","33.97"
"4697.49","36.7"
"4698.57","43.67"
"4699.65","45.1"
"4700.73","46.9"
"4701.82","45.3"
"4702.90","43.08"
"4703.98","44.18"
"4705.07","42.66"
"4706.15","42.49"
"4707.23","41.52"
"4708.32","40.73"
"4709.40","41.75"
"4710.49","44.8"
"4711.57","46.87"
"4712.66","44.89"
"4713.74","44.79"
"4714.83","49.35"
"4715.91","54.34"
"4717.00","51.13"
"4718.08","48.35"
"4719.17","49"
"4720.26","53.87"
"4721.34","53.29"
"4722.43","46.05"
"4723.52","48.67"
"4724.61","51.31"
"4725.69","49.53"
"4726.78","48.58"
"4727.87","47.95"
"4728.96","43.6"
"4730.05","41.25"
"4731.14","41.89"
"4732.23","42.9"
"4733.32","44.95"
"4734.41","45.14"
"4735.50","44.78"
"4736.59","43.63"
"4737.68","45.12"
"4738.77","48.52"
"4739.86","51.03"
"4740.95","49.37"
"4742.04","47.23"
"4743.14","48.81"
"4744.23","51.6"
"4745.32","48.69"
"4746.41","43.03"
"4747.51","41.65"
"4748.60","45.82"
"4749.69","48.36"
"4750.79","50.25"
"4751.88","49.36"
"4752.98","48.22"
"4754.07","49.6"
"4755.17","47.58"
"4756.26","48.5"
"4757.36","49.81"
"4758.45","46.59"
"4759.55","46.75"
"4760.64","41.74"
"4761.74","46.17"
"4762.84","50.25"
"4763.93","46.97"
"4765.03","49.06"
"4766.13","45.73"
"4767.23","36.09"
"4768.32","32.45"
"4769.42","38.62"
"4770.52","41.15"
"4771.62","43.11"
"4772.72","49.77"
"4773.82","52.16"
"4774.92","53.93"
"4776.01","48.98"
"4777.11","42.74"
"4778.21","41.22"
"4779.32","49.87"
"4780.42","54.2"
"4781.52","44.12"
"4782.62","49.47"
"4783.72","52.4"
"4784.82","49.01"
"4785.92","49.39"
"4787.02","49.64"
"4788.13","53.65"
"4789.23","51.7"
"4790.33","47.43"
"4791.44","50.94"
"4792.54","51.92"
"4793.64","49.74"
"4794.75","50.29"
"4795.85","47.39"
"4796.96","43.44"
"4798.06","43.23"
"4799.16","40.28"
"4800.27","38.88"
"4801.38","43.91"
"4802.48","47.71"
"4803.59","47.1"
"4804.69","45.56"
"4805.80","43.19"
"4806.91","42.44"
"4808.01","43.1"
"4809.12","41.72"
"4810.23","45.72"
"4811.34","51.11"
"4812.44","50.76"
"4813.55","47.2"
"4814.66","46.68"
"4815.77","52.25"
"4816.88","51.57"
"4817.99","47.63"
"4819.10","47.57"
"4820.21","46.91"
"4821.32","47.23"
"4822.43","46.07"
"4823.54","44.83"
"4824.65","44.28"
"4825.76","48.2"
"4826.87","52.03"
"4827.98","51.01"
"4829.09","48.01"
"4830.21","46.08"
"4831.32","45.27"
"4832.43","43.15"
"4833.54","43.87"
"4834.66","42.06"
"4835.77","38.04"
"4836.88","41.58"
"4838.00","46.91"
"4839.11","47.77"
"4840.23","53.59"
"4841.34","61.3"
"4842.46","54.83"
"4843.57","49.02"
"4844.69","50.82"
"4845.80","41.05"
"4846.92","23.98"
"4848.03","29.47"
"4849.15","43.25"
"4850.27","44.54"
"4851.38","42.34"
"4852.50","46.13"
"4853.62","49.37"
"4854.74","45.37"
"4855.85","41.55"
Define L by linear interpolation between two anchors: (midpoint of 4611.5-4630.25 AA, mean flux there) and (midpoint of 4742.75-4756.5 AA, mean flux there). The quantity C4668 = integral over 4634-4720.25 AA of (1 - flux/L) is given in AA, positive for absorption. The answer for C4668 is 4.6 AA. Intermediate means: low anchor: 46.7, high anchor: 47.8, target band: 44.6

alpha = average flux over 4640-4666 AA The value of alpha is 44.9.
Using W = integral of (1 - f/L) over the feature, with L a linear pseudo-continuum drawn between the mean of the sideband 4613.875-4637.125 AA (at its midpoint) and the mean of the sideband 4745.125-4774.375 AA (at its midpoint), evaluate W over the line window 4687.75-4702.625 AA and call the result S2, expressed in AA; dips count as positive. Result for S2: 0.9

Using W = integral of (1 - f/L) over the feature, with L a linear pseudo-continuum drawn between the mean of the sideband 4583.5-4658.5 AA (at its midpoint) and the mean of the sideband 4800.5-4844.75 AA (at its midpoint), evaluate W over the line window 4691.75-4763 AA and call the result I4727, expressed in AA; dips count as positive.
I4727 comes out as 1.5 AA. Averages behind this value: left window 46.8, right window 47.1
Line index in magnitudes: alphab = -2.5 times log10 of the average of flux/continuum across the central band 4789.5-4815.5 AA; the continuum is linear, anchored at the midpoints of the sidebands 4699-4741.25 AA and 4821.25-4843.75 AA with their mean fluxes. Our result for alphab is 0.02 mag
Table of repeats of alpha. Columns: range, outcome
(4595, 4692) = 46.3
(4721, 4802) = 46.9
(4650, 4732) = 45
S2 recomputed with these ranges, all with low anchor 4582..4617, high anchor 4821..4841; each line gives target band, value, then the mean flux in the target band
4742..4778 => 0.25 AA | 46.3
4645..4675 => 1.45 AA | 44.9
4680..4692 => 0.35 AA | 45.7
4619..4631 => 0.29 AA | 46.2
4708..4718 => 0.03 AA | 46.8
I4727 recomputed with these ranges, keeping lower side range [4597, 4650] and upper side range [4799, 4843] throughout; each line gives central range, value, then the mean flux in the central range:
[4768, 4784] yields 0.2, 46.4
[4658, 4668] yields 0.3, 46.1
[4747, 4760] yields -0.2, 47.7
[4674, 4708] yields 3.2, 42.9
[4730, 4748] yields 0.4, 46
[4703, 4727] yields 0.1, 47.1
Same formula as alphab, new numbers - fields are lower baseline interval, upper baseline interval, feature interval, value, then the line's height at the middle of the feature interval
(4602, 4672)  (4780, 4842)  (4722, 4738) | 0.04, 47.3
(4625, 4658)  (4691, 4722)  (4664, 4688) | 0.05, 45.1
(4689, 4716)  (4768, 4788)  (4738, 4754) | -0.05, 45.7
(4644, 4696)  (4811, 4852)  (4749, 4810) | -0.02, 45.6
